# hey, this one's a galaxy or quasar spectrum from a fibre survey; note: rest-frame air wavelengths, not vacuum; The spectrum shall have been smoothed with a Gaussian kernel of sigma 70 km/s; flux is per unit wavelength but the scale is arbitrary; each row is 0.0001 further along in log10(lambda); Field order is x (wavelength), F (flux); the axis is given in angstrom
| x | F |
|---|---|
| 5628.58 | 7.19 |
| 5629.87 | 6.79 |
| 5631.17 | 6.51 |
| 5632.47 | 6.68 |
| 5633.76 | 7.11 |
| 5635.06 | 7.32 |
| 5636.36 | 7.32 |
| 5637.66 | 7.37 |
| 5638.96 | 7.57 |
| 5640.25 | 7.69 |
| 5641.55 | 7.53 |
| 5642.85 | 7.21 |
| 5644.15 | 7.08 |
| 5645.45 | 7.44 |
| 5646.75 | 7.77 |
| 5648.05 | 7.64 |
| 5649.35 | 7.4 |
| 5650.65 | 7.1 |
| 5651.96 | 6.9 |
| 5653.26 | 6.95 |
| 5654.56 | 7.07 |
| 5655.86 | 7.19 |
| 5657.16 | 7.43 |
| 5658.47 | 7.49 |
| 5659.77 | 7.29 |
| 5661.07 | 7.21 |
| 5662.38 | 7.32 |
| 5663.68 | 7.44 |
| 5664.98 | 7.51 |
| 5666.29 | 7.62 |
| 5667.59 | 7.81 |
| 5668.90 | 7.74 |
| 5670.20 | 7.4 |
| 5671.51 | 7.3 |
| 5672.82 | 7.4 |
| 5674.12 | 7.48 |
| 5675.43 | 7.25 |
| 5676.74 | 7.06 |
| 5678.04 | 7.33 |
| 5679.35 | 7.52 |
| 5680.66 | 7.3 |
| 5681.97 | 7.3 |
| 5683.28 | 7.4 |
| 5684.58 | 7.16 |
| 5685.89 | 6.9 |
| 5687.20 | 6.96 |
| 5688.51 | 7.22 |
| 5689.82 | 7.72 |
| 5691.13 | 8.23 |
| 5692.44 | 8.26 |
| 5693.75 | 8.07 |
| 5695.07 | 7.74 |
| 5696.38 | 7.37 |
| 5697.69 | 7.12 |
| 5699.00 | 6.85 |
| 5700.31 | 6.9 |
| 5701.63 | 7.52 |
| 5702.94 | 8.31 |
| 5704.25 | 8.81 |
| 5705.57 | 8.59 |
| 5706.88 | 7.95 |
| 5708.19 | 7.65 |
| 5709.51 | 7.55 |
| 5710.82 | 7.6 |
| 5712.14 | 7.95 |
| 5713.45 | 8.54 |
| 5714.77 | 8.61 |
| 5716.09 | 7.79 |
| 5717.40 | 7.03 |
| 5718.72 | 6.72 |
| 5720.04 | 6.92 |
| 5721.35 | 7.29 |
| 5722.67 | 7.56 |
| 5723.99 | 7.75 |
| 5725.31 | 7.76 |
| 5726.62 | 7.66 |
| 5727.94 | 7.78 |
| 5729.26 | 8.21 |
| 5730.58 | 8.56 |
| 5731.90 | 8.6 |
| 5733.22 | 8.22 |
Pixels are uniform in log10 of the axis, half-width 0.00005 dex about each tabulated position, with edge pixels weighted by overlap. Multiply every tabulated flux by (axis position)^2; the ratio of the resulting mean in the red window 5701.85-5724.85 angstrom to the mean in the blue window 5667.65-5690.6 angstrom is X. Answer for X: 1.08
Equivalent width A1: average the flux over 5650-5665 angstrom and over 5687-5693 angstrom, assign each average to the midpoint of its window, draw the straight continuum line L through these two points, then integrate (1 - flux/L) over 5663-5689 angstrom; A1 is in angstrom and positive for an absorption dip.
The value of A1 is 0.5 angstrom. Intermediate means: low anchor 7.23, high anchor 7.72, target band 7.36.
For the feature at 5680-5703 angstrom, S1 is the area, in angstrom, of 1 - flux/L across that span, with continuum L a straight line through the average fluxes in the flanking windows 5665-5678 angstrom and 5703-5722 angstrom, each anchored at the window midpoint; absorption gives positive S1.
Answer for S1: 0.5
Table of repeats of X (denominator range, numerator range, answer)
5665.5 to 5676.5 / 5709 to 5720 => 1.04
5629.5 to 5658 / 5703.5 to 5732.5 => 1.12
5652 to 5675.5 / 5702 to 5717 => 1.12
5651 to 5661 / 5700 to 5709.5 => 1.13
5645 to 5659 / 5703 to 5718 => 1.12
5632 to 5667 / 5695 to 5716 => 1.09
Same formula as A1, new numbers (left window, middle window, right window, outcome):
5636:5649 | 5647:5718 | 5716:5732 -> 0.2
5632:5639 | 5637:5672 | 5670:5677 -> -0.6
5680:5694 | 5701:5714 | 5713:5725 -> -0.9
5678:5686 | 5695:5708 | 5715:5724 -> -0.7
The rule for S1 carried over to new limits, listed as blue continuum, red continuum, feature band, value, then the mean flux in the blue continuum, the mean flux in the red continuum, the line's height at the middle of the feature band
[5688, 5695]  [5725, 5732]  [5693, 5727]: 1.3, 7.89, 8.08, 7.99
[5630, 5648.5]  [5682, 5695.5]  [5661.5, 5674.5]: -0.1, 7.28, 7.55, 7.44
